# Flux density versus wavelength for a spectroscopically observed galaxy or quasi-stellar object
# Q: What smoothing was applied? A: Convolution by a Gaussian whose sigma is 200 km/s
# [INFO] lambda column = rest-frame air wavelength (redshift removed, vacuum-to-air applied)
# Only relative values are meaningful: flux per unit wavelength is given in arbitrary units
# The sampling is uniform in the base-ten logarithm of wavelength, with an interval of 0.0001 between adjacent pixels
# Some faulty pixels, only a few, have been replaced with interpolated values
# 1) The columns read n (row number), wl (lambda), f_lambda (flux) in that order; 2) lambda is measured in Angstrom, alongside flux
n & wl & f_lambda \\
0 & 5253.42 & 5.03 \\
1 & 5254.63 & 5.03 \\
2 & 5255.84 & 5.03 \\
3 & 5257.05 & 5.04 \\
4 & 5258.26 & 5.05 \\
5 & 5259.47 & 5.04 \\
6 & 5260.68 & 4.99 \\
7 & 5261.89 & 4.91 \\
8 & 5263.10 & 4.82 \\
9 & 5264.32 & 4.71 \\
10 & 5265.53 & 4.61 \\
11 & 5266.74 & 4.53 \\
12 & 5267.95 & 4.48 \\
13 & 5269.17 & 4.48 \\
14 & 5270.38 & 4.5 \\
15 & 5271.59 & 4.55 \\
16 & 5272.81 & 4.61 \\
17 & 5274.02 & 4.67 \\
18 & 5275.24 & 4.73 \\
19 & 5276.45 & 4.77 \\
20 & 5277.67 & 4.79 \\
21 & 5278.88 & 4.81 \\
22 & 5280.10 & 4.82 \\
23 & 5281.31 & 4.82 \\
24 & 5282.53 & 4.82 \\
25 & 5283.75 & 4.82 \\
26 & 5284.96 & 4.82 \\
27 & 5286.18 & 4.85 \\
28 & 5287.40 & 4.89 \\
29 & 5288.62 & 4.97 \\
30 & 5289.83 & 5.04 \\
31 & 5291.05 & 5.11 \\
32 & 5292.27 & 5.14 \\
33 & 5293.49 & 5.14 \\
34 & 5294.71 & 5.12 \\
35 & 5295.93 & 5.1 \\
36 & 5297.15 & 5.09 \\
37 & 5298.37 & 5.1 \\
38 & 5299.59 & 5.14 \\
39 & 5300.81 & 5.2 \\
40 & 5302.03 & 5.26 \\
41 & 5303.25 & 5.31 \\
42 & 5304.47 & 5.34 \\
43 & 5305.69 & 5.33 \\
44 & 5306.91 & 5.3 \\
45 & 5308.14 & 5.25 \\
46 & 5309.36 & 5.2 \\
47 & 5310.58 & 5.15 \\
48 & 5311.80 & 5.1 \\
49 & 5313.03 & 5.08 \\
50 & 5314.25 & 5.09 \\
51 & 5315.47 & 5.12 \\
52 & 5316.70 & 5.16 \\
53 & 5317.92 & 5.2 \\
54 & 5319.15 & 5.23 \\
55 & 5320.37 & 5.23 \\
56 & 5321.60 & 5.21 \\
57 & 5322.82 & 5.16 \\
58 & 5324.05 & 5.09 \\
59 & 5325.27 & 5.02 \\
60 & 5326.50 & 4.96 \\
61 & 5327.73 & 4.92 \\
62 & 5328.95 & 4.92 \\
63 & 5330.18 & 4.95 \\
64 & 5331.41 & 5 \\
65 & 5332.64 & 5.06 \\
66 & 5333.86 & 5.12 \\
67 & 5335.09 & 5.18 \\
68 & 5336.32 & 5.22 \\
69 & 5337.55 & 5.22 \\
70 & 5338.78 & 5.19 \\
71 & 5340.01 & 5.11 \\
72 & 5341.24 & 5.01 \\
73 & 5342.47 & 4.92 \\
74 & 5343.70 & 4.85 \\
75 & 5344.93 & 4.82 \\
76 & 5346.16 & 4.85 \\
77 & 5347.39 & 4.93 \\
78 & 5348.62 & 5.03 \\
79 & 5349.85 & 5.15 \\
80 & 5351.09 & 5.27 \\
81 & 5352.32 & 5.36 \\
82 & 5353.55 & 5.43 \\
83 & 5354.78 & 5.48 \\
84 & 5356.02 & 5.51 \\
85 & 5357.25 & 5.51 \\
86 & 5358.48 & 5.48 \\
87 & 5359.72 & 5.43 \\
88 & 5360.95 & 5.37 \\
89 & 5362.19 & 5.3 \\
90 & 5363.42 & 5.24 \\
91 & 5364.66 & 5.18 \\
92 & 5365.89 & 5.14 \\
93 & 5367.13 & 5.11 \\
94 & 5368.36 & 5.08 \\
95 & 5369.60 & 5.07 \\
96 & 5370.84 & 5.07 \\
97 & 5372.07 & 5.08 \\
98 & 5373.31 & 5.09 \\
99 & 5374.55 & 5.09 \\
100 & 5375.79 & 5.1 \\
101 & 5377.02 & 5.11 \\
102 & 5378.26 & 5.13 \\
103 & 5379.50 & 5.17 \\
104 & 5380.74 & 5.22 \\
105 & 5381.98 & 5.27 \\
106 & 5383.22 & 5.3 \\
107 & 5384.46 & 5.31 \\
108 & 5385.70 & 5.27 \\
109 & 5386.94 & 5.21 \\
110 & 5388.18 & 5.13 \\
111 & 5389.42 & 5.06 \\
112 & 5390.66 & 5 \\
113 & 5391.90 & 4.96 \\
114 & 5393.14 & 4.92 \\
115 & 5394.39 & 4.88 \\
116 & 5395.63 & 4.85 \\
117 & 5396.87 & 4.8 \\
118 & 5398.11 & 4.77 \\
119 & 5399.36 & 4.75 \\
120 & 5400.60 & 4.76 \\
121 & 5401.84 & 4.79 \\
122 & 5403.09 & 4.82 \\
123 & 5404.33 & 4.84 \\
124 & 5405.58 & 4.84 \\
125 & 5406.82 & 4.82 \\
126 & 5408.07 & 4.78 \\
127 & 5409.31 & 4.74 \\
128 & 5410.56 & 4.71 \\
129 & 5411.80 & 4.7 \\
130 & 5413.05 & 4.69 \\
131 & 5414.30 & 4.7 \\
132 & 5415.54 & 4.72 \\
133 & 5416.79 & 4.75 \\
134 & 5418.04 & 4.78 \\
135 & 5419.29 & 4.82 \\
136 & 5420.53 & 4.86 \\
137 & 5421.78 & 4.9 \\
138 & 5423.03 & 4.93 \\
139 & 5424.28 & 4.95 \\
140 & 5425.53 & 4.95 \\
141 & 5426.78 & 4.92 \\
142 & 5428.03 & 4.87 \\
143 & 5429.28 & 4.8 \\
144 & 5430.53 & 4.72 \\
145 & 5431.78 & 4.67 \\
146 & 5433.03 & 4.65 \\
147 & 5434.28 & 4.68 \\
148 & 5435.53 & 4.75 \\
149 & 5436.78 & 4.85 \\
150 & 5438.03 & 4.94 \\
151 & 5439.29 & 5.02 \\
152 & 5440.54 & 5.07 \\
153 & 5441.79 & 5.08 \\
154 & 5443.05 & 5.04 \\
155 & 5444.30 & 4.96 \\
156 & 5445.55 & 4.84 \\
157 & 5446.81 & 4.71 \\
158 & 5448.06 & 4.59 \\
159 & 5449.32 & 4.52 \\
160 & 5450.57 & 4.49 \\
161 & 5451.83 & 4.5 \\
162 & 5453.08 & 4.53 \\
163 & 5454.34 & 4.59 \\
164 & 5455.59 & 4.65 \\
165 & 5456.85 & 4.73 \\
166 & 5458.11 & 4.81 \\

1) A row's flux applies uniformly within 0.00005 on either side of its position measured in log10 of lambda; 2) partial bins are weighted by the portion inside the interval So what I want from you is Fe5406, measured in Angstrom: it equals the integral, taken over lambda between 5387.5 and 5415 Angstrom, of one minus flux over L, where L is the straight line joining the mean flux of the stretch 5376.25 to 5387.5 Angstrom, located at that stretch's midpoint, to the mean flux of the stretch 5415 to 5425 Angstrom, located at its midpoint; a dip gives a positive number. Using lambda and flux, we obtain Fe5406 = 1.1 Angstrom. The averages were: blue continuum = 5.22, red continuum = 4.84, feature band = 4.83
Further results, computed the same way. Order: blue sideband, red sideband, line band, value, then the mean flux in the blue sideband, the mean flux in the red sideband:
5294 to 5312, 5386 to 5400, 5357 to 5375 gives -0.67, 5.2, 4.95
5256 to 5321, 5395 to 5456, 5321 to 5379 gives -2.98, 4.97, 4.79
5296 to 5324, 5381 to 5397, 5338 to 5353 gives 0.29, 5.19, 5.09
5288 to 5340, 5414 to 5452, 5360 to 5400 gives -1.13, 5.14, 4.81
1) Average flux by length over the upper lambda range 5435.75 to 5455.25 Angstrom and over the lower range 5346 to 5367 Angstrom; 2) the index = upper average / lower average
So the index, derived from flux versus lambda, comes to 0.91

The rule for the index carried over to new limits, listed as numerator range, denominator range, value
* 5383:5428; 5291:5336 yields 0.95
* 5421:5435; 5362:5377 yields 0.94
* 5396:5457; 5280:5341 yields 0.94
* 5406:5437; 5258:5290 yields 1.00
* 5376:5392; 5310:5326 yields 1.01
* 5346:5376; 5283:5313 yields 1.02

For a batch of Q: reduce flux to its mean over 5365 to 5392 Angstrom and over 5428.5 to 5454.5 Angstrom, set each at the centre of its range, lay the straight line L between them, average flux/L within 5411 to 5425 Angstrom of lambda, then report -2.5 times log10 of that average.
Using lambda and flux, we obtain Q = 0.02 mag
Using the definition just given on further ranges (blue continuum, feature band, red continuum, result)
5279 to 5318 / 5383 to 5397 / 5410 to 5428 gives -0.04 mag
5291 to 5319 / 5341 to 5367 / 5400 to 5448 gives -0.04 mag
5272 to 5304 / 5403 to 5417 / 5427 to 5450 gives 0.02 mag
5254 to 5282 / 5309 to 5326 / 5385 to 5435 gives -0.08 mag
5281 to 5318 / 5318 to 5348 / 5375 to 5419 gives 0.00 mag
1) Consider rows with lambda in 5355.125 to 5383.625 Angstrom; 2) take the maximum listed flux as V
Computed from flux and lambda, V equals 5.51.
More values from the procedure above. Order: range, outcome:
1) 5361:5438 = 5.31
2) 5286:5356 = 5.48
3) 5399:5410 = 4.84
